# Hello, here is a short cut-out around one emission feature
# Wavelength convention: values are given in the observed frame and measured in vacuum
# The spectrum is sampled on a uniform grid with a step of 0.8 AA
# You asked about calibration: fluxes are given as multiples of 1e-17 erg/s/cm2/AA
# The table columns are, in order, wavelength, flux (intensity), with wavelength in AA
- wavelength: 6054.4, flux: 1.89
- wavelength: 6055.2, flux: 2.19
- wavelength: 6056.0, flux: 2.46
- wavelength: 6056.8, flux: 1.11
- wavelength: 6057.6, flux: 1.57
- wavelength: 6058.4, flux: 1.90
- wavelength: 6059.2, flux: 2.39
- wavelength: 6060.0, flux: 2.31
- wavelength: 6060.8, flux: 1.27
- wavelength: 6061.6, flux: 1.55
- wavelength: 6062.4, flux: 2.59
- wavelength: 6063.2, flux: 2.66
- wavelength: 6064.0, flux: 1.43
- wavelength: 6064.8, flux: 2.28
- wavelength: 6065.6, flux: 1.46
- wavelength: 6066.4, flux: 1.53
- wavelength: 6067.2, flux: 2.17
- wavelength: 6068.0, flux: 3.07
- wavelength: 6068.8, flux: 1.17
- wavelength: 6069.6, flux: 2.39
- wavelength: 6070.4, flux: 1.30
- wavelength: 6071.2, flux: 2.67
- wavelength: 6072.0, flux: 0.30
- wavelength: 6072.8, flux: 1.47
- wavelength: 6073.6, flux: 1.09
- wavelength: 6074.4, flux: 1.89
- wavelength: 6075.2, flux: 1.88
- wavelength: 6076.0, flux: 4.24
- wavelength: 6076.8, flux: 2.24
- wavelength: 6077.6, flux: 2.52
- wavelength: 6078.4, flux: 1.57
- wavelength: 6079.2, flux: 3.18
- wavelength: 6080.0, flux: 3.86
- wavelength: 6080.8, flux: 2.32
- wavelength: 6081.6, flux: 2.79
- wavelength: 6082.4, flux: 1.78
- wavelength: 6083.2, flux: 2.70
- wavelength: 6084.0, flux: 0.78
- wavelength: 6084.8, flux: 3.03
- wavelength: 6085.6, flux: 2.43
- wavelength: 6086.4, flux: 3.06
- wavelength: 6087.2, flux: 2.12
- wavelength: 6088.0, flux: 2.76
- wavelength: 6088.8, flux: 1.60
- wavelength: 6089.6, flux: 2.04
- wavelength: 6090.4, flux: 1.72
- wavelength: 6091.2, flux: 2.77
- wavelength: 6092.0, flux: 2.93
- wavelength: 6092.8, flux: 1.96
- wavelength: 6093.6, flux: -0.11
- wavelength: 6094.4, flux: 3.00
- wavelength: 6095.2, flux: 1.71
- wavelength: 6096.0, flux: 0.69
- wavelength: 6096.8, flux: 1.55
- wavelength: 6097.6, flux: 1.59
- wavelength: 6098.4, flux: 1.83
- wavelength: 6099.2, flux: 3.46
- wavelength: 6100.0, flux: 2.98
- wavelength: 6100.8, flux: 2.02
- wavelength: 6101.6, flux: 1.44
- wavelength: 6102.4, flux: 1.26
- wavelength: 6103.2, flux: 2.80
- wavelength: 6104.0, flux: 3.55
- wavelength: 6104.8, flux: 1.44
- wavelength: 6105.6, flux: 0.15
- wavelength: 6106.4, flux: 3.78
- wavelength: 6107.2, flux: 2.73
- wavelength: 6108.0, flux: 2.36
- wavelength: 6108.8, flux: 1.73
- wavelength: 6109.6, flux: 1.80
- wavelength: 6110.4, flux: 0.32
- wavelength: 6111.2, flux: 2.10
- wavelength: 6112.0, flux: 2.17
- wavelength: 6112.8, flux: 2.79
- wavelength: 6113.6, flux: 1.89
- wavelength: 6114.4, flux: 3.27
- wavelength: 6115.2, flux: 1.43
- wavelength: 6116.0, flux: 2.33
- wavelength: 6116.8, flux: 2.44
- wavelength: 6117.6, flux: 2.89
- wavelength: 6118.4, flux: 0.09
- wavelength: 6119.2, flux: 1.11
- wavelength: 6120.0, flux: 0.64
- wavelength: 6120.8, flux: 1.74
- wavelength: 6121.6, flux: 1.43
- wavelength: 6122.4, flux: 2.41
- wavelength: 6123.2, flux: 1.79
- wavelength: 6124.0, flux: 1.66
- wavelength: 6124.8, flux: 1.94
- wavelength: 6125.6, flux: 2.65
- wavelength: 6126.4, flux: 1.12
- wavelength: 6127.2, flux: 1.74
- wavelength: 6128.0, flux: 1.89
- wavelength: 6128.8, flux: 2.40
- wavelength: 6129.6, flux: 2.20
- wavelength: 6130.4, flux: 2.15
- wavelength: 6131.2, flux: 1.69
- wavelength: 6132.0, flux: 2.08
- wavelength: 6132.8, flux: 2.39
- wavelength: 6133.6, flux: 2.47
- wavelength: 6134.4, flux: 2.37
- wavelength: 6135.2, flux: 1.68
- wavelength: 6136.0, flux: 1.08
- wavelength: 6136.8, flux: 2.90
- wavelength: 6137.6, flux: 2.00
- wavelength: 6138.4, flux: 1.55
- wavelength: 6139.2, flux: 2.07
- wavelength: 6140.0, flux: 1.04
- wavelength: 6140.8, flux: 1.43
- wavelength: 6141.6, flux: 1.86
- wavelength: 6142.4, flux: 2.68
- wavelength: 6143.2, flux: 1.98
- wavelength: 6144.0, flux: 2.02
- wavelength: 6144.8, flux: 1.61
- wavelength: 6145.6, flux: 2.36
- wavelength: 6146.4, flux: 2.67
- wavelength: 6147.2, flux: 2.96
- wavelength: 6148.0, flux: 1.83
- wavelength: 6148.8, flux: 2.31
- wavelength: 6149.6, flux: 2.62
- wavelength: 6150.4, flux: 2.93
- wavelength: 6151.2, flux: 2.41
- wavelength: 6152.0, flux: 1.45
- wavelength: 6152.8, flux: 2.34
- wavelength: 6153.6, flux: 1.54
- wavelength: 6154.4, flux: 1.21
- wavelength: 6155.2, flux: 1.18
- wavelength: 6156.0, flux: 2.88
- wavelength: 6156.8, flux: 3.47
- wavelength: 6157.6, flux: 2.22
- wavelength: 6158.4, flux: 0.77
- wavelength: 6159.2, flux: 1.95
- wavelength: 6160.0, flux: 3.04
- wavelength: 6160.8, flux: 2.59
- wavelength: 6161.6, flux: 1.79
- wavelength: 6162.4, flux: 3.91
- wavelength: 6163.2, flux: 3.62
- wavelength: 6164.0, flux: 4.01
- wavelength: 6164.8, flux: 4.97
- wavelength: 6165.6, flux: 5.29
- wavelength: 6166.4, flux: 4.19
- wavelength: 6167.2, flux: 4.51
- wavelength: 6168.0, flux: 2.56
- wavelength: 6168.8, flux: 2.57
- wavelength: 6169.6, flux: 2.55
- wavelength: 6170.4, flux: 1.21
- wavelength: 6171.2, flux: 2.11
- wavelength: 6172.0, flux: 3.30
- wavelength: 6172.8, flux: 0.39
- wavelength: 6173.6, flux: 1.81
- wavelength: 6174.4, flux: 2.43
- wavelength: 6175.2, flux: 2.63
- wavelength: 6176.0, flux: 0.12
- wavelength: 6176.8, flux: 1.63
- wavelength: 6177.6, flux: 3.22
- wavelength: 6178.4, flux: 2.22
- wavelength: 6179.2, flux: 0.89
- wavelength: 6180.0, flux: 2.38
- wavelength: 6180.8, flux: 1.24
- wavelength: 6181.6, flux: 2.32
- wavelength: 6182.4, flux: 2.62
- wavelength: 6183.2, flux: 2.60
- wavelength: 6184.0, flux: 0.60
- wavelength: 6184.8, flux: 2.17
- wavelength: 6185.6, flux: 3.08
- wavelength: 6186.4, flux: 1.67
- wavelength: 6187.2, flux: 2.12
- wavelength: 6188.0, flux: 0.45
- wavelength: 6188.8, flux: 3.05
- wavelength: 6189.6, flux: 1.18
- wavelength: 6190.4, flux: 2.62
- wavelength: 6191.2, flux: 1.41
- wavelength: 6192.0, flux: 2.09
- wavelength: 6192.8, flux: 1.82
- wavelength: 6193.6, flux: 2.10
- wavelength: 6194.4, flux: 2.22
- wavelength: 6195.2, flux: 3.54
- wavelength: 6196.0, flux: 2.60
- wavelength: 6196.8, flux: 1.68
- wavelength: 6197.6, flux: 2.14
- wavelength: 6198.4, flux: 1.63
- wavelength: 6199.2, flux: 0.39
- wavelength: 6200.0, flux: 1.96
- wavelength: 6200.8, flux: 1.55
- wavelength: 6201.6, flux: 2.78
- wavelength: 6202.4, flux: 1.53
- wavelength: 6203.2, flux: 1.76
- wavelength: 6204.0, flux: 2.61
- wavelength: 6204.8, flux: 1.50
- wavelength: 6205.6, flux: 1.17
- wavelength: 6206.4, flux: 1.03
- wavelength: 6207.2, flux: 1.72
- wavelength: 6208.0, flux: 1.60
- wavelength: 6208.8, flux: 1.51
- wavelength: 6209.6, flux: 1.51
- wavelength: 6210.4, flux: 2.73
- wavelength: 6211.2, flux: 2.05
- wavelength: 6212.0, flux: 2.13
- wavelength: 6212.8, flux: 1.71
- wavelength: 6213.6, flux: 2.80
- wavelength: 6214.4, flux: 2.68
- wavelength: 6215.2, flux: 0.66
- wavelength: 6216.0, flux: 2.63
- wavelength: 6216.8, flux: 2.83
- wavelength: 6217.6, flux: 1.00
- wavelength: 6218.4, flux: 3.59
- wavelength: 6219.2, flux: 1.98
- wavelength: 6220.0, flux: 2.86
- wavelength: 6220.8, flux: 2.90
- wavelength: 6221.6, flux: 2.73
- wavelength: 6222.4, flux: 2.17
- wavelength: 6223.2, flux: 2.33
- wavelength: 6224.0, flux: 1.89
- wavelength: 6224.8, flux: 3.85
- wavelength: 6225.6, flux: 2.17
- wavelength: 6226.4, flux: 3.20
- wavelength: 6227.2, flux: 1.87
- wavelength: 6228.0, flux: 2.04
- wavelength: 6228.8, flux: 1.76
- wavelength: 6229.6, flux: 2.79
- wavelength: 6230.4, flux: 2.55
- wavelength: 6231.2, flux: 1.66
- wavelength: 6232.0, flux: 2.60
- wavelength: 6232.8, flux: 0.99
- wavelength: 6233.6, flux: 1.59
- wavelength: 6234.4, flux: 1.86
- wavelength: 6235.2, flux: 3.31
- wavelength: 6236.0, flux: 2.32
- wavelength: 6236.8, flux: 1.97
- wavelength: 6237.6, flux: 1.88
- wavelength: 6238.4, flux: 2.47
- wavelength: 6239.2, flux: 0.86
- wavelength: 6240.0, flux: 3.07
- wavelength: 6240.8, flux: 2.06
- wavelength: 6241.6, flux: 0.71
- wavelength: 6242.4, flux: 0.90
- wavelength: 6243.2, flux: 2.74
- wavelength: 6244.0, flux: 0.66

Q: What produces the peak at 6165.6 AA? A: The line H-beta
